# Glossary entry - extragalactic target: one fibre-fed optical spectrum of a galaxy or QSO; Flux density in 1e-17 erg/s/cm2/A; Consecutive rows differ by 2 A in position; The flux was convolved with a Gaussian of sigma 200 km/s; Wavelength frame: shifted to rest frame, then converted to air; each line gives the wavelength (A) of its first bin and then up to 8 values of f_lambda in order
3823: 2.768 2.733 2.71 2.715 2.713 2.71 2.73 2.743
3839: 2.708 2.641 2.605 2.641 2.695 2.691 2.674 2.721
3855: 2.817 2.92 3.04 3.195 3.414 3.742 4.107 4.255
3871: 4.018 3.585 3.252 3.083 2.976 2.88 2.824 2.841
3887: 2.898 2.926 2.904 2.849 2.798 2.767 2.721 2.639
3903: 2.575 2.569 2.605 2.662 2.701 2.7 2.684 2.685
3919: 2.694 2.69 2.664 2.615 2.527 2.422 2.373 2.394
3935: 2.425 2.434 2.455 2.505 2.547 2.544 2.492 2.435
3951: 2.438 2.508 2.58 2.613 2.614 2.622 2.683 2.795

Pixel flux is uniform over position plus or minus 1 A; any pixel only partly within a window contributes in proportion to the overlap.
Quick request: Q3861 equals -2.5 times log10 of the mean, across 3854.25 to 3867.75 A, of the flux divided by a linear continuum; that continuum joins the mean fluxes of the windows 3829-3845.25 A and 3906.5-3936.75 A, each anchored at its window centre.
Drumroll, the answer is -0.239 mag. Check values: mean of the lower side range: 2.69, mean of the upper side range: 2.59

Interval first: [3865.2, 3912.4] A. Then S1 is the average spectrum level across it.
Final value 3.03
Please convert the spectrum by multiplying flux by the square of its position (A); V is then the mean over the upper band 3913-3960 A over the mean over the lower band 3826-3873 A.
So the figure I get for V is 0.88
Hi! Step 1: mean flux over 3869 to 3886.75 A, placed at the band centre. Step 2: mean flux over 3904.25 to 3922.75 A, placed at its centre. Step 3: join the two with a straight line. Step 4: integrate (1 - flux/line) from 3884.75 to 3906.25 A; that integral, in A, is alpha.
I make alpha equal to 1.4 A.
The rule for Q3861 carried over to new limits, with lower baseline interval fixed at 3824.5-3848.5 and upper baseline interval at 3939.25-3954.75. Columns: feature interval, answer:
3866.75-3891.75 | -0.23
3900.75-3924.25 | -0.04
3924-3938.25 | 0.03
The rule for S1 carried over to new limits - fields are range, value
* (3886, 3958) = 2.61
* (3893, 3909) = 2.68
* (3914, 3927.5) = 2.66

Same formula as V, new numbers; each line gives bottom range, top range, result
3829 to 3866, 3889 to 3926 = 0.98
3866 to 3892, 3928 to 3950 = 0.77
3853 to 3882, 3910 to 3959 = 0.79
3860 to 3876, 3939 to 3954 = 0.70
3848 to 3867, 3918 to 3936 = 0.85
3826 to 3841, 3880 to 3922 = 1.05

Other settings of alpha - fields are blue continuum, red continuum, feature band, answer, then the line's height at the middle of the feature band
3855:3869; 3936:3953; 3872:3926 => 3.5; 3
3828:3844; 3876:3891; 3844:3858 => 0.1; 2.77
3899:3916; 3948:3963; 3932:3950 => 0.8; 2.58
